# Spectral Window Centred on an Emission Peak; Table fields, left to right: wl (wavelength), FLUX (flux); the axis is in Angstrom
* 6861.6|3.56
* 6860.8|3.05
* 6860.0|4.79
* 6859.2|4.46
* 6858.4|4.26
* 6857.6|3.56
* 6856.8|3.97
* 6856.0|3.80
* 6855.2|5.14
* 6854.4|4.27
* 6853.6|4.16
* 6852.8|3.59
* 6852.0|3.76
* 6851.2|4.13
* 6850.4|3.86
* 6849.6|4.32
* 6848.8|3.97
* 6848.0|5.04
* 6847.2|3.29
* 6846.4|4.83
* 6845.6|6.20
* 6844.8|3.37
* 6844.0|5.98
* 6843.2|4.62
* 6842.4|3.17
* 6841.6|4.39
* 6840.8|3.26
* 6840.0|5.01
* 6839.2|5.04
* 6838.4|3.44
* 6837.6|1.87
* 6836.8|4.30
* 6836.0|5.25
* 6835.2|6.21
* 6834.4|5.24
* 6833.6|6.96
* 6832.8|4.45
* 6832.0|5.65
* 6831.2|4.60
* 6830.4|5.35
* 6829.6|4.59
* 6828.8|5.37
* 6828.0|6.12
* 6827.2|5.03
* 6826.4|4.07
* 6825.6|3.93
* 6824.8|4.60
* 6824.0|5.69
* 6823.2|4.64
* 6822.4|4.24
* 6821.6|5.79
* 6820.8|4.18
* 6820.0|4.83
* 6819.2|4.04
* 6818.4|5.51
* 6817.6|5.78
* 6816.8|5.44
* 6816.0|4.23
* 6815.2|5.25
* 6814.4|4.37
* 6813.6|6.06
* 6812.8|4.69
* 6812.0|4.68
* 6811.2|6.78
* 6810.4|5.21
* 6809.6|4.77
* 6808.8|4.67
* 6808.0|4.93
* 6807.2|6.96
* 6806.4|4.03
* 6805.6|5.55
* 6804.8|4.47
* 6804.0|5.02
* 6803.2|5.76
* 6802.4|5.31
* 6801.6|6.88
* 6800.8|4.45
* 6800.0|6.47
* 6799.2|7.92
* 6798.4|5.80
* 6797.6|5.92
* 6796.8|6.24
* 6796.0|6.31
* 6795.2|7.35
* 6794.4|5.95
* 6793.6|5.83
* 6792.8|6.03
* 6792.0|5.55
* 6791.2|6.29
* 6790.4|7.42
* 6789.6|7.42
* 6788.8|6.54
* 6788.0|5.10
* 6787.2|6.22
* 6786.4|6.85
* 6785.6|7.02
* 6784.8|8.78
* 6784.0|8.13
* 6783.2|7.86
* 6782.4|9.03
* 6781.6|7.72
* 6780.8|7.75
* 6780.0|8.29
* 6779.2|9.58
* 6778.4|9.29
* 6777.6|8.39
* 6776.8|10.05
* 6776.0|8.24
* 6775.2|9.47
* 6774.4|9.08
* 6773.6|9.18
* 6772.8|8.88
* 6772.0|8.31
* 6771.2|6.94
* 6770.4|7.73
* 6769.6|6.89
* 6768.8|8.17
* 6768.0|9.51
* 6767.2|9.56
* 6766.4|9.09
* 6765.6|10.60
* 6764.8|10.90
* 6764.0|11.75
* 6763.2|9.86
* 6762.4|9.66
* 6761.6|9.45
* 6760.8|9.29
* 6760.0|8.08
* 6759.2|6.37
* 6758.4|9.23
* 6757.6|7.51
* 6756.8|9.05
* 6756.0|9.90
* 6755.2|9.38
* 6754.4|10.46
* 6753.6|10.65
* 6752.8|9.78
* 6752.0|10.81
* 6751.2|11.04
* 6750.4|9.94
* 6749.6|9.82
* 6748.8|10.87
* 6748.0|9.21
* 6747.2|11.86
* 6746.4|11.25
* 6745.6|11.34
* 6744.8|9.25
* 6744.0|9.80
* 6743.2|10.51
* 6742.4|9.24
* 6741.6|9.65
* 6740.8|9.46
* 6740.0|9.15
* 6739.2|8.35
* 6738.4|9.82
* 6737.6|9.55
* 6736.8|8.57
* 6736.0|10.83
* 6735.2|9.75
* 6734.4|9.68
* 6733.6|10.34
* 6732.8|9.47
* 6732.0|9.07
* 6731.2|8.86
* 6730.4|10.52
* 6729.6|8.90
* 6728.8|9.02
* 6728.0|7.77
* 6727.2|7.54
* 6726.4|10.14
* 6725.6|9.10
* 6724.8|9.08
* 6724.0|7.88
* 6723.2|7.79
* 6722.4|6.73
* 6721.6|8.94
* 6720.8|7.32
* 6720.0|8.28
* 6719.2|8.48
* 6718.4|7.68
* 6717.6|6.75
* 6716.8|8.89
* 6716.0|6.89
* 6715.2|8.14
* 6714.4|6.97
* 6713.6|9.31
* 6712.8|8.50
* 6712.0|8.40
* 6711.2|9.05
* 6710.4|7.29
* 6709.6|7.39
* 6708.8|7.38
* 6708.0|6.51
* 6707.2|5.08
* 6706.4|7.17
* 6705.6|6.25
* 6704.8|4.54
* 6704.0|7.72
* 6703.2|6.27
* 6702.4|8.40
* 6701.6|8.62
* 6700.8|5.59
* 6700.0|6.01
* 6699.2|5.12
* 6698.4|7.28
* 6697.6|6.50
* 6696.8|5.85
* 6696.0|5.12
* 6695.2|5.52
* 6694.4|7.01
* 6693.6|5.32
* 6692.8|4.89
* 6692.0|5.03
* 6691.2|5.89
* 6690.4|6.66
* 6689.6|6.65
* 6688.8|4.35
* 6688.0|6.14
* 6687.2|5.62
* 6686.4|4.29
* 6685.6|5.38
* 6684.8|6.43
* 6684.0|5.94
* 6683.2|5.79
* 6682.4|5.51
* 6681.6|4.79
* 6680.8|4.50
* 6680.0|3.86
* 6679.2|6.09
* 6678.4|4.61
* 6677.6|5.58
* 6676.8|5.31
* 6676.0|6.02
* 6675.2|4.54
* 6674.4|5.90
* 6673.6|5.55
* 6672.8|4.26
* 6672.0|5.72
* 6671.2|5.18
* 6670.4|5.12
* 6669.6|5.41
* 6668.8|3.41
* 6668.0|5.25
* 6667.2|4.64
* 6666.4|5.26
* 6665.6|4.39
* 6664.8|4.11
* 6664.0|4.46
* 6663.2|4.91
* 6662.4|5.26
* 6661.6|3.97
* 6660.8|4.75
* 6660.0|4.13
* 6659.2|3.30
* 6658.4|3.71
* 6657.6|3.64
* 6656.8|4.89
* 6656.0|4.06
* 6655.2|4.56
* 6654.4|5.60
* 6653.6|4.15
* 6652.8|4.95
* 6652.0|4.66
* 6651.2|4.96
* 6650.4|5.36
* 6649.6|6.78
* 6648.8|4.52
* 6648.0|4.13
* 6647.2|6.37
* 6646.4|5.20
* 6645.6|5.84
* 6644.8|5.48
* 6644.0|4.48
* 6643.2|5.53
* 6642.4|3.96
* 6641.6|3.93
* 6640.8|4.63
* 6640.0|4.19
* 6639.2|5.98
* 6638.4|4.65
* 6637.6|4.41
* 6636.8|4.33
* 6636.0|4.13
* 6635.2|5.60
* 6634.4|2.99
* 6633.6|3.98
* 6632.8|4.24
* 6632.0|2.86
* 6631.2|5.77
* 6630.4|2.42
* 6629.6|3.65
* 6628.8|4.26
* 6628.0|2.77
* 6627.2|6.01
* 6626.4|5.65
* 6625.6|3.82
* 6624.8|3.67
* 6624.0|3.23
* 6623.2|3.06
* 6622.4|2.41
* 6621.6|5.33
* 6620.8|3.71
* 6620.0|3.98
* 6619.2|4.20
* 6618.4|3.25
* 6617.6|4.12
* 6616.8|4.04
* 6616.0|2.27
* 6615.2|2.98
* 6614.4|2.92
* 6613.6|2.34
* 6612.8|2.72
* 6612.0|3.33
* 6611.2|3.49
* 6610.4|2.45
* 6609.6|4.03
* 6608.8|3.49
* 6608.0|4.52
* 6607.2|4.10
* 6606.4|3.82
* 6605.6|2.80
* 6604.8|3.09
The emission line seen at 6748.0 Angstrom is C IV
